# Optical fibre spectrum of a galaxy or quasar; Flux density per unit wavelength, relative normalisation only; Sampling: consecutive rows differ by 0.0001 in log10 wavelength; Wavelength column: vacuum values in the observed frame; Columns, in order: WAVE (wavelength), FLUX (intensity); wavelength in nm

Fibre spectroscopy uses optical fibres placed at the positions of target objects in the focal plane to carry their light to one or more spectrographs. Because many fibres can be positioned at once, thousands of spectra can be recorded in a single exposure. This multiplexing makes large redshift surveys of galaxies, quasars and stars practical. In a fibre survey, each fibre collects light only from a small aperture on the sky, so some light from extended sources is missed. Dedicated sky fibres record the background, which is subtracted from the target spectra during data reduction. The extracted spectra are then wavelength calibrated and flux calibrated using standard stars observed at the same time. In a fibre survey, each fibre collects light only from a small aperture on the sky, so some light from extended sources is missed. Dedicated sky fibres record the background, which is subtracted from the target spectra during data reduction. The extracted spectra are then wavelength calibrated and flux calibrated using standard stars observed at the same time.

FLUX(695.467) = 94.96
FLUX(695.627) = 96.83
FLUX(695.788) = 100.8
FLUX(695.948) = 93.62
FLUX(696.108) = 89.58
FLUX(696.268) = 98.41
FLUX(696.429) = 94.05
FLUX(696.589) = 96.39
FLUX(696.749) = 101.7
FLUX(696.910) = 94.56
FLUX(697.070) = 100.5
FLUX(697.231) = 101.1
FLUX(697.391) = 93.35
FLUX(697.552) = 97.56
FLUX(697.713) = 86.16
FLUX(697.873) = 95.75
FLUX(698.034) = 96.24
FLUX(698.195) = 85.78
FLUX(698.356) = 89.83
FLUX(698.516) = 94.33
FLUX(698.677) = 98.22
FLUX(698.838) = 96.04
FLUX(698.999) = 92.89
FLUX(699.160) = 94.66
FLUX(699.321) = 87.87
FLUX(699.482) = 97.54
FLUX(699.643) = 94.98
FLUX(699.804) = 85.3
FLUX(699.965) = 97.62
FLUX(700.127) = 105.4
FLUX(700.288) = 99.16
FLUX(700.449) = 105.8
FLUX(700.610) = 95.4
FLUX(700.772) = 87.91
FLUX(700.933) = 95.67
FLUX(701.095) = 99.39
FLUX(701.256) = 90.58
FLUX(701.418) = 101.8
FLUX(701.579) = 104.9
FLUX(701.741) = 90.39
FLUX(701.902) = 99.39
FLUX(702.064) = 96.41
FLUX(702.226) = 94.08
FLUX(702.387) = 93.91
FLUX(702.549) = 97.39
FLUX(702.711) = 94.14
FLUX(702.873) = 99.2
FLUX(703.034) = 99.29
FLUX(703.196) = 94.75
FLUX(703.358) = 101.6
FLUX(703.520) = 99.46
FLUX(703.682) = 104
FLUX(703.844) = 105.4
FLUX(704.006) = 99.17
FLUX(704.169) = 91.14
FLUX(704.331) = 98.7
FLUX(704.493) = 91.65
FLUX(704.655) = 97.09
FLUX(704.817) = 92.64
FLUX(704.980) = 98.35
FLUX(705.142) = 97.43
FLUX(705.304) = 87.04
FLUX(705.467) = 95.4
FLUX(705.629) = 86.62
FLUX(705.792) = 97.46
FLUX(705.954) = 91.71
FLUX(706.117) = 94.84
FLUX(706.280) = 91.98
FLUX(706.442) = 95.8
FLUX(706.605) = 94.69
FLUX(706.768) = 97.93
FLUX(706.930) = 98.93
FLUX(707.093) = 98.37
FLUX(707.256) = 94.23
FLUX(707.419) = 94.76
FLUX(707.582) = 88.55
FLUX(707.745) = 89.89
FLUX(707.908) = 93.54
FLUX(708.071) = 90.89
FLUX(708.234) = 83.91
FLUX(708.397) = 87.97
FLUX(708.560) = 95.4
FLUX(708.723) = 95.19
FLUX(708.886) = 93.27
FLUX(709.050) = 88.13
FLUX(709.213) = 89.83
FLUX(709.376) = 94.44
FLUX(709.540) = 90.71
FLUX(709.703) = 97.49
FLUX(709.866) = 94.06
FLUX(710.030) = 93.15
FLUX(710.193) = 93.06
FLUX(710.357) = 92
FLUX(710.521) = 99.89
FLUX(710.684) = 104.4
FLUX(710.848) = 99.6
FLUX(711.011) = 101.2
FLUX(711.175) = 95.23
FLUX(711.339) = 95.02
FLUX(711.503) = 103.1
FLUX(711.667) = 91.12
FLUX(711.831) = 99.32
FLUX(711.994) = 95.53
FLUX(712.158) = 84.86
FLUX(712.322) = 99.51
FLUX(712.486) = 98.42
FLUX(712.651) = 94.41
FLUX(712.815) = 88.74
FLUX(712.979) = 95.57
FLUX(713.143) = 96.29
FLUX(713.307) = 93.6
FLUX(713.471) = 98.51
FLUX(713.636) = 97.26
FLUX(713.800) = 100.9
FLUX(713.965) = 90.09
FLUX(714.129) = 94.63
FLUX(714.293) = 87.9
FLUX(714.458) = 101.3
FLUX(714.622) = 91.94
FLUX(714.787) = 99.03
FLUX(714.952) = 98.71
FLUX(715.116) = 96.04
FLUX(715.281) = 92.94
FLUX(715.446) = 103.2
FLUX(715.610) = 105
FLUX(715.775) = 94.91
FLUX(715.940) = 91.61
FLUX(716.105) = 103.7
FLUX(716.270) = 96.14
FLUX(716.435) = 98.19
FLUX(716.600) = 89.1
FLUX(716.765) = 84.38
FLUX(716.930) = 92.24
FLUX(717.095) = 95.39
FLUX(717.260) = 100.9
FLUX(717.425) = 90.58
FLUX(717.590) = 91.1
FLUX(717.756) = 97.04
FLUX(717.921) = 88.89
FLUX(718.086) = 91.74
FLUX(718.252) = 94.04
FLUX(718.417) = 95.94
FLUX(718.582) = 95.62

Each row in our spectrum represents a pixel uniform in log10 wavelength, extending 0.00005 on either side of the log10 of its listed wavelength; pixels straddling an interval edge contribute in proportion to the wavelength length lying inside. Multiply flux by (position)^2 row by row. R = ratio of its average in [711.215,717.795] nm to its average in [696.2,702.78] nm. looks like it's 1.0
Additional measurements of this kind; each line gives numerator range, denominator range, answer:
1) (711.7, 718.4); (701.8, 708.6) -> 1.03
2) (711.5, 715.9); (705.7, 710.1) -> 1.05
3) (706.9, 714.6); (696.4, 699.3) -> 1.03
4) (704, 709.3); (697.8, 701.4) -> 1.00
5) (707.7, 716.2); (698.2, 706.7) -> 1.02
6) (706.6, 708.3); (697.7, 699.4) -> 1.03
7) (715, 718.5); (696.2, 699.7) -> 1.06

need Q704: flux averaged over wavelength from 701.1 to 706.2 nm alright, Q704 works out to 96.4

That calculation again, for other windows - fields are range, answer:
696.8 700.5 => 95.2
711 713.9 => 95.8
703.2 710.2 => 94.3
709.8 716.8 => 96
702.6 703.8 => 99.1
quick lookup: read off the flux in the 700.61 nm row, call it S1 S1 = 95.4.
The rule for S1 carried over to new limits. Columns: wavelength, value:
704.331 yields 98.7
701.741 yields 90.39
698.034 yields 96.24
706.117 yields 94.84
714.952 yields 98.71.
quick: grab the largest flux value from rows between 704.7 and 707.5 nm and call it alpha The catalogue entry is 98.93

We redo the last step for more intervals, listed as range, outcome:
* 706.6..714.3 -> 104.4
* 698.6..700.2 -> 105.4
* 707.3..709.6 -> 95.4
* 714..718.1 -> 105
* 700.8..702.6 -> 104.9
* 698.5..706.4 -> 105.8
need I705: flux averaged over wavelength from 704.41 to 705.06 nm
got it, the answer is 94.9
